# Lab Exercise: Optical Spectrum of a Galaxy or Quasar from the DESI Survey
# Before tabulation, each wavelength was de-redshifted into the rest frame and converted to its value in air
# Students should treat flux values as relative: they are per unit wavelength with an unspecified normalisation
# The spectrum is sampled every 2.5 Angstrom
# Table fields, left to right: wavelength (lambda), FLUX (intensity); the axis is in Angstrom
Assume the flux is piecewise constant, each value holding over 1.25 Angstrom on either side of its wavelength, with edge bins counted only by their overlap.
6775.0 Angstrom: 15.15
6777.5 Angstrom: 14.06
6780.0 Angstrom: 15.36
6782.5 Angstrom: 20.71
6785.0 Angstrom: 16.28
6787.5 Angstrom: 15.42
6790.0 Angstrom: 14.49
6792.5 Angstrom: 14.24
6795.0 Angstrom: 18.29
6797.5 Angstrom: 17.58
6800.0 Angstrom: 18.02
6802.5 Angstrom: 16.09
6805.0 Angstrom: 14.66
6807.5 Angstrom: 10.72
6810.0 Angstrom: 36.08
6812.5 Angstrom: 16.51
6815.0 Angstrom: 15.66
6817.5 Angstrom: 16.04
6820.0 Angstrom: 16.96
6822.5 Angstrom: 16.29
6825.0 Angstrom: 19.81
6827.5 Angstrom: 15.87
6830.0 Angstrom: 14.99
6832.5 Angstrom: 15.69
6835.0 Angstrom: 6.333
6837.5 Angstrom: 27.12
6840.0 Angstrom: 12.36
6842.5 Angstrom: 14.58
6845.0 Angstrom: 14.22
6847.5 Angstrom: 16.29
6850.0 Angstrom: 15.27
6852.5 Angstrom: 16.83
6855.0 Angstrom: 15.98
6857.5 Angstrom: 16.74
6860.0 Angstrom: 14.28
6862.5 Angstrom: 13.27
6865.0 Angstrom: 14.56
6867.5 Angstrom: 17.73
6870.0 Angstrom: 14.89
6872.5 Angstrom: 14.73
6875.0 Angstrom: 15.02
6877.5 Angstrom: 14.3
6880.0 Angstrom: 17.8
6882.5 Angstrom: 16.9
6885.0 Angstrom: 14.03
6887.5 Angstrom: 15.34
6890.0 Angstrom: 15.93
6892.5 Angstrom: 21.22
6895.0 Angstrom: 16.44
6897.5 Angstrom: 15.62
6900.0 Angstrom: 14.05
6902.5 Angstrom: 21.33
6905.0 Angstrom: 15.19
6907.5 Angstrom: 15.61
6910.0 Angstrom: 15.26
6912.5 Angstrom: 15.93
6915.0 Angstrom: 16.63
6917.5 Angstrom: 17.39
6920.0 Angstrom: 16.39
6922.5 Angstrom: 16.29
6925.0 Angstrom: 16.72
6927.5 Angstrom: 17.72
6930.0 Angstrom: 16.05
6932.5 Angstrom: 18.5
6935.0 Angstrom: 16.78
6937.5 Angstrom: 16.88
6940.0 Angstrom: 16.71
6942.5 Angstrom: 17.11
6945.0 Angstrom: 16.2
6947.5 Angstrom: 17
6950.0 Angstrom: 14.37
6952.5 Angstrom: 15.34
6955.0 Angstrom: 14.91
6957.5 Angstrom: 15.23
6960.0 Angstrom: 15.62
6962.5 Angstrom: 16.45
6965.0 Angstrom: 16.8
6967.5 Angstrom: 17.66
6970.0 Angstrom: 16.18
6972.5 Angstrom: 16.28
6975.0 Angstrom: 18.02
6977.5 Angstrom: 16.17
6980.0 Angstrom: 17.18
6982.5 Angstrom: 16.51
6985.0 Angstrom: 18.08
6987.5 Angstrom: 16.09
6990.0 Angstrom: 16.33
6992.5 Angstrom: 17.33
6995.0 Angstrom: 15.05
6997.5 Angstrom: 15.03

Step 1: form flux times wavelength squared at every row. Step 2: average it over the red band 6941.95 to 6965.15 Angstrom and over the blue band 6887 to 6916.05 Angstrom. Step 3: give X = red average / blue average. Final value 0.97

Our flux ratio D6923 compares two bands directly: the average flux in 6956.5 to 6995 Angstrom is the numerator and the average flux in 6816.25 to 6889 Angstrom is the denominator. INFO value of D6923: 1.06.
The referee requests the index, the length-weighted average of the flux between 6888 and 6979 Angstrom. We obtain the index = 16.5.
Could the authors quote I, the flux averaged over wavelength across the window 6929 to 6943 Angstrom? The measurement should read 17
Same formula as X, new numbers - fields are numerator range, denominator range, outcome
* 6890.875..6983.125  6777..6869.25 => 1.05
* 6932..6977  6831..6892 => 1.09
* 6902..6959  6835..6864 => 1.07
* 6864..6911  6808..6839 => 0.92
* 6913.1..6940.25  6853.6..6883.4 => 1.11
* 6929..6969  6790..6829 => 0.98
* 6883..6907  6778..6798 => 1.04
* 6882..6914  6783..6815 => 0.97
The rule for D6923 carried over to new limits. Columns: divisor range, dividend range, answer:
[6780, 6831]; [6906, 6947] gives 0.97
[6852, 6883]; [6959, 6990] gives 1.08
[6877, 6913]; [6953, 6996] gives 1.00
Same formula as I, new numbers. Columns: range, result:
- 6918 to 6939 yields 16.9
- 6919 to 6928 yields 16.7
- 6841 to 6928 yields 16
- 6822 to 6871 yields 15.6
